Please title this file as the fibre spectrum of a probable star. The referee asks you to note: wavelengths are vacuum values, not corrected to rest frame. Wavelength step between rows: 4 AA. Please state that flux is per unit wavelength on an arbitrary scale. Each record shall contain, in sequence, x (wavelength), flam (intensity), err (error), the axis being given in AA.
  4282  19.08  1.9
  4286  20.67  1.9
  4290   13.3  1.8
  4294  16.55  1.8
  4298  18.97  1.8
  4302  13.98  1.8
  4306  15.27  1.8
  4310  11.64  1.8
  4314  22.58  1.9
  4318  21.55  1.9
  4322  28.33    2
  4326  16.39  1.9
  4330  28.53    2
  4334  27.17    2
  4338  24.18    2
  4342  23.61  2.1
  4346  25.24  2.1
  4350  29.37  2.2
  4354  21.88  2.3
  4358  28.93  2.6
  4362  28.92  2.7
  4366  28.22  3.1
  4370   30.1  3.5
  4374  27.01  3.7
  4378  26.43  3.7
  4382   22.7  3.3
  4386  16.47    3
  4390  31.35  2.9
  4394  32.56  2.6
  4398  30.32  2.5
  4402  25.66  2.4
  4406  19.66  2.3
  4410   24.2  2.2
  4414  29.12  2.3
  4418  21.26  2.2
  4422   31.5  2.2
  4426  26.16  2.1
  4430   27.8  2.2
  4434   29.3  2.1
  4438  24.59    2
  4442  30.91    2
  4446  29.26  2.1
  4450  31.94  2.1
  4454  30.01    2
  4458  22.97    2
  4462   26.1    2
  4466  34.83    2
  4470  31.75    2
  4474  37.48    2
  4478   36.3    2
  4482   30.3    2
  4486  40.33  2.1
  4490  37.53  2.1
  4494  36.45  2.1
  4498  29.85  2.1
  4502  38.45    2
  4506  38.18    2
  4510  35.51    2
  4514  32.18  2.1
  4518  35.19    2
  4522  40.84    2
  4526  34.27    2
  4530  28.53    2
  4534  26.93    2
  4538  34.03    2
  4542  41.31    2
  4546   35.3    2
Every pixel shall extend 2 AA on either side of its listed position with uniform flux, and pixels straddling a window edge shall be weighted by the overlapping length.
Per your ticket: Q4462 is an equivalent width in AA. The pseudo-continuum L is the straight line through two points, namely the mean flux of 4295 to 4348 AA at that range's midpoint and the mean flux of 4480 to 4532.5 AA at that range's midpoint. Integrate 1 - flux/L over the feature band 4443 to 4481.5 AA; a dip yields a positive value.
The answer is 0.86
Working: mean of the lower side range 21.3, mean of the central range 31.1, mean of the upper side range 35.1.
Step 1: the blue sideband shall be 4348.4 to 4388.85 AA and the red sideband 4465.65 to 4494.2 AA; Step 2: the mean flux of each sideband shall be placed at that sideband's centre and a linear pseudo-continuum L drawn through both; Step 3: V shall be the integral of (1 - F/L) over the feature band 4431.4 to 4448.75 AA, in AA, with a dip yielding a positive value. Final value 1.92 AA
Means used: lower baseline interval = 26.1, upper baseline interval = 35.6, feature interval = 28.6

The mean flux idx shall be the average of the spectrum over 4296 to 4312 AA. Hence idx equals 15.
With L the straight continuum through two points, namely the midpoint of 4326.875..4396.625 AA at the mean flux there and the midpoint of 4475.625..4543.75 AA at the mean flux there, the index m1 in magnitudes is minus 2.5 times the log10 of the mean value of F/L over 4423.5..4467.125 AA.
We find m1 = 0.11 mag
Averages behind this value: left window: 26.5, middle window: 28.4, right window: 35.1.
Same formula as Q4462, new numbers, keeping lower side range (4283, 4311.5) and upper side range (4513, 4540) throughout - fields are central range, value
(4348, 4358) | -3.05 AA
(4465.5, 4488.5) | -4.51 AA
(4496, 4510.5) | -1.86 AA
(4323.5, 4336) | -3.92 AA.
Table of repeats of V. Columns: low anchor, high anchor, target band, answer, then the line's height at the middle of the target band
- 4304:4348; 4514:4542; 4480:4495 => -2.2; 31.5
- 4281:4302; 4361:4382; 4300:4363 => -0.7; 22.4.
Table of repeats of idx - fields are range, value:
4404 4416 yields 24.3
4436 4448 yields 28.3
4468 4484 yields 34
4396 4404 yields 28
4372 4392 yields 24.8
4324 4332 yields 22.5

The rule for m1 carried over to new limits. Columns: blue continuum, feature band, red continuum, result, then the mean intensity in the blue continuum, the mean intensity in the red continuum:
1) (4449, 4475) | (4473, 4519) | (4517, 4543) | -0.11 mag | 30.4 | 34.2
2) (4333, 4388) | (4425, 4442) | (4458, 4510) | 0.13 mag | 25.7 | 34.4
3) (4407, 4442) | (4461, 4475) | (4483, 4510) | 0.00 mag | 26.8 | 36.5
